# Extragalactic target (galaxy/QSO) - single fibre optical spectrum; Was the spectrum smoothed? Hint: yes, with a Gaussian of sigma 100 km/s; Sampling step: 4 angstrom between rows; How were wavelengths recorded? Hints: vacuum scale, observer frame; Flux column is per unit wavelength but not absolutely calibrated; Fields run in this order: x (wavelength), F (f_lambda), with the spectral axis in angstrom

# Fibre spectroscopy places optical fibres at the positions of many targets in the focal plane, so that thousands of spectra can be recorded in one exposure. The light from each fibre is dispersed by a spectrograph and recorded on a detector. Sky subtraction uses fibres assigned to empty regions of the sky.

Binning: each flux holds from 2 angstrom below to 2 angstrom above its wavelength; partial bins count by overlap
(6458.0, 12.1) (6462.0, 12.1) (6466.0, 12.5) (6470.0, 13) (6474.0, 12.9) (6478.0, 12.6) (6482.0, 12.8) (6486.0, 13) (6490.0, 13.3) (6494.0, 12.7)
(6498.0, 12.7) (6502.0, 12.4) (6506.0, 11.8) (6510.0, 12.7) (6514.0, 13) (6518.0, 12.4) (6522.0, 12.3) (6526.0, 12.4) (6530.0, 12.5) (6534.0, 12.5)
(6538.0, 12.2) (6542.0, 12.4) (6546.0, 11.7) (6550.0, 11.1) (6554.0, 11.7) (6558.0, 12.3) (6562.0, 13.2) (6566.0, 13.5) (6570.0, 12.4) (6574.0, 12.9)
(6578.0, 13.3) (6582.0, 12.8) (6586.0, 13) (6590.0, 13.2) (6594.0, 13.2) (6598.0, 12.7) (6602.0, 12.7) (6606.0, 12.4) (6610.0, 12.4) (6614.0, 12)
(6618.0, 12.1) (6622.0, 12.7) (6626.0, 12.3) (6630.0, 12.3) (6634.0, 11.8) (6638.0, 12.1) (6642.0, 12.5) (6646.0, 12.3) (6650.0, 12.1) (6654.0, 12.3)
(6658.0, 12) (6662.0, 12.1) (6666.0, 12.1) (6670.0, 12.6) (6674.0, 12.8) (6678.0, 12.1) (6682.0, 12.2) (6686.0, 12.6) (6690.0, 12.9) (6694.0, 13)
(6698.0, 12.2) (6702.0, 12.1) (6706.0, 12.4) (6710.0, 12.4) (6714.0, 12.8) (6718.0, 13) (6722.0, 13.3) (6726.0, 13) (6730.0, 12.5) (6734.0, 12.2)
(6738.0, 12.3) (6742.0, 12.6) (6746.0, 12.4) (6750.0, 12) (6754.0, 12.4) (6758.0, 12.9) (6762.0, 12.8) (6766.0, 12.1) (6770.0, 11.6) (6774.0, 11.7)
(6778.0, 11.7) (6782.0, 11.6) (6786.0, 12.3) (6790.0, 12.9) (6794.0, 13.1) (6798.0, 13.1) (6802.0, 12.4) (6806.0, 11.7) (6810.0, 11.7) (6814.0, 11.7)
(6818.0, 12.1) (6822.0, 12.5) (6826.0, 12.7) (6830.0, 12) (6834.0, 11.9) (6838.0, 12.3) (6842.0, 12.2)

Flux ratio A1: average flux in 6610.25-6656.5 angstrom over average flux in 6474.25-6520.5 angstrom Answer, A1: 0.96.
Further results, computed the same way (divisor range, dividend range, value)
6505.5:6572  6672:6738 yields 1.02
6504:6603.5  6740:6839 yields 0.98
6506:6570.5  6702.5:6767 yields 1.02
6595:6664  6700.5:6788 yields 1.01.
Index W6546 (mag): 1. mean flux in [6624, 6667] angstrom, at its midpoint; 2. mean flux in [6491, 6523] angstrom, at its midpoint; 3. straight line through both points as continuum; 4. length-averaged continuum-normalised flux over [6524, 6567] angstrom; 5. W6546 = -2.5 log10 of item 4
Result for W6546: 0.01 mag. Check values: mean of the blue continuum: 12.5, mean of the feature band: 12.3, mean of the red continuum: 12.2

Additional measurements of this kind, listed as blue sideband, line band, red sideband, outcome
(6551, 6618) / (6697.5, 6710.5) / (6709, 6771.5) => 0.026 mag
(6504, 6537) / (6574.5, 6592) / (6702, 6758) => -0.050 mag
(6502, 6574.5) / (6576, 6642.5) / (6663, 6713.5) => -0.013 mag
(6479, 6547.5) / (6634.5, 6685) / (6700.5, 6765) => 0.026 mag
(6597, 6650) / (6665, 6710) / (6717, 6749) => 0.003 mag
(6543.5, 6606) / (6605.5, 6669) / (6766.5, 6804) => 0.027 mag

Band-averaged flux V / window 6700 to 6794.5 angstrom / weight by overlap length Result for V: 12.4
